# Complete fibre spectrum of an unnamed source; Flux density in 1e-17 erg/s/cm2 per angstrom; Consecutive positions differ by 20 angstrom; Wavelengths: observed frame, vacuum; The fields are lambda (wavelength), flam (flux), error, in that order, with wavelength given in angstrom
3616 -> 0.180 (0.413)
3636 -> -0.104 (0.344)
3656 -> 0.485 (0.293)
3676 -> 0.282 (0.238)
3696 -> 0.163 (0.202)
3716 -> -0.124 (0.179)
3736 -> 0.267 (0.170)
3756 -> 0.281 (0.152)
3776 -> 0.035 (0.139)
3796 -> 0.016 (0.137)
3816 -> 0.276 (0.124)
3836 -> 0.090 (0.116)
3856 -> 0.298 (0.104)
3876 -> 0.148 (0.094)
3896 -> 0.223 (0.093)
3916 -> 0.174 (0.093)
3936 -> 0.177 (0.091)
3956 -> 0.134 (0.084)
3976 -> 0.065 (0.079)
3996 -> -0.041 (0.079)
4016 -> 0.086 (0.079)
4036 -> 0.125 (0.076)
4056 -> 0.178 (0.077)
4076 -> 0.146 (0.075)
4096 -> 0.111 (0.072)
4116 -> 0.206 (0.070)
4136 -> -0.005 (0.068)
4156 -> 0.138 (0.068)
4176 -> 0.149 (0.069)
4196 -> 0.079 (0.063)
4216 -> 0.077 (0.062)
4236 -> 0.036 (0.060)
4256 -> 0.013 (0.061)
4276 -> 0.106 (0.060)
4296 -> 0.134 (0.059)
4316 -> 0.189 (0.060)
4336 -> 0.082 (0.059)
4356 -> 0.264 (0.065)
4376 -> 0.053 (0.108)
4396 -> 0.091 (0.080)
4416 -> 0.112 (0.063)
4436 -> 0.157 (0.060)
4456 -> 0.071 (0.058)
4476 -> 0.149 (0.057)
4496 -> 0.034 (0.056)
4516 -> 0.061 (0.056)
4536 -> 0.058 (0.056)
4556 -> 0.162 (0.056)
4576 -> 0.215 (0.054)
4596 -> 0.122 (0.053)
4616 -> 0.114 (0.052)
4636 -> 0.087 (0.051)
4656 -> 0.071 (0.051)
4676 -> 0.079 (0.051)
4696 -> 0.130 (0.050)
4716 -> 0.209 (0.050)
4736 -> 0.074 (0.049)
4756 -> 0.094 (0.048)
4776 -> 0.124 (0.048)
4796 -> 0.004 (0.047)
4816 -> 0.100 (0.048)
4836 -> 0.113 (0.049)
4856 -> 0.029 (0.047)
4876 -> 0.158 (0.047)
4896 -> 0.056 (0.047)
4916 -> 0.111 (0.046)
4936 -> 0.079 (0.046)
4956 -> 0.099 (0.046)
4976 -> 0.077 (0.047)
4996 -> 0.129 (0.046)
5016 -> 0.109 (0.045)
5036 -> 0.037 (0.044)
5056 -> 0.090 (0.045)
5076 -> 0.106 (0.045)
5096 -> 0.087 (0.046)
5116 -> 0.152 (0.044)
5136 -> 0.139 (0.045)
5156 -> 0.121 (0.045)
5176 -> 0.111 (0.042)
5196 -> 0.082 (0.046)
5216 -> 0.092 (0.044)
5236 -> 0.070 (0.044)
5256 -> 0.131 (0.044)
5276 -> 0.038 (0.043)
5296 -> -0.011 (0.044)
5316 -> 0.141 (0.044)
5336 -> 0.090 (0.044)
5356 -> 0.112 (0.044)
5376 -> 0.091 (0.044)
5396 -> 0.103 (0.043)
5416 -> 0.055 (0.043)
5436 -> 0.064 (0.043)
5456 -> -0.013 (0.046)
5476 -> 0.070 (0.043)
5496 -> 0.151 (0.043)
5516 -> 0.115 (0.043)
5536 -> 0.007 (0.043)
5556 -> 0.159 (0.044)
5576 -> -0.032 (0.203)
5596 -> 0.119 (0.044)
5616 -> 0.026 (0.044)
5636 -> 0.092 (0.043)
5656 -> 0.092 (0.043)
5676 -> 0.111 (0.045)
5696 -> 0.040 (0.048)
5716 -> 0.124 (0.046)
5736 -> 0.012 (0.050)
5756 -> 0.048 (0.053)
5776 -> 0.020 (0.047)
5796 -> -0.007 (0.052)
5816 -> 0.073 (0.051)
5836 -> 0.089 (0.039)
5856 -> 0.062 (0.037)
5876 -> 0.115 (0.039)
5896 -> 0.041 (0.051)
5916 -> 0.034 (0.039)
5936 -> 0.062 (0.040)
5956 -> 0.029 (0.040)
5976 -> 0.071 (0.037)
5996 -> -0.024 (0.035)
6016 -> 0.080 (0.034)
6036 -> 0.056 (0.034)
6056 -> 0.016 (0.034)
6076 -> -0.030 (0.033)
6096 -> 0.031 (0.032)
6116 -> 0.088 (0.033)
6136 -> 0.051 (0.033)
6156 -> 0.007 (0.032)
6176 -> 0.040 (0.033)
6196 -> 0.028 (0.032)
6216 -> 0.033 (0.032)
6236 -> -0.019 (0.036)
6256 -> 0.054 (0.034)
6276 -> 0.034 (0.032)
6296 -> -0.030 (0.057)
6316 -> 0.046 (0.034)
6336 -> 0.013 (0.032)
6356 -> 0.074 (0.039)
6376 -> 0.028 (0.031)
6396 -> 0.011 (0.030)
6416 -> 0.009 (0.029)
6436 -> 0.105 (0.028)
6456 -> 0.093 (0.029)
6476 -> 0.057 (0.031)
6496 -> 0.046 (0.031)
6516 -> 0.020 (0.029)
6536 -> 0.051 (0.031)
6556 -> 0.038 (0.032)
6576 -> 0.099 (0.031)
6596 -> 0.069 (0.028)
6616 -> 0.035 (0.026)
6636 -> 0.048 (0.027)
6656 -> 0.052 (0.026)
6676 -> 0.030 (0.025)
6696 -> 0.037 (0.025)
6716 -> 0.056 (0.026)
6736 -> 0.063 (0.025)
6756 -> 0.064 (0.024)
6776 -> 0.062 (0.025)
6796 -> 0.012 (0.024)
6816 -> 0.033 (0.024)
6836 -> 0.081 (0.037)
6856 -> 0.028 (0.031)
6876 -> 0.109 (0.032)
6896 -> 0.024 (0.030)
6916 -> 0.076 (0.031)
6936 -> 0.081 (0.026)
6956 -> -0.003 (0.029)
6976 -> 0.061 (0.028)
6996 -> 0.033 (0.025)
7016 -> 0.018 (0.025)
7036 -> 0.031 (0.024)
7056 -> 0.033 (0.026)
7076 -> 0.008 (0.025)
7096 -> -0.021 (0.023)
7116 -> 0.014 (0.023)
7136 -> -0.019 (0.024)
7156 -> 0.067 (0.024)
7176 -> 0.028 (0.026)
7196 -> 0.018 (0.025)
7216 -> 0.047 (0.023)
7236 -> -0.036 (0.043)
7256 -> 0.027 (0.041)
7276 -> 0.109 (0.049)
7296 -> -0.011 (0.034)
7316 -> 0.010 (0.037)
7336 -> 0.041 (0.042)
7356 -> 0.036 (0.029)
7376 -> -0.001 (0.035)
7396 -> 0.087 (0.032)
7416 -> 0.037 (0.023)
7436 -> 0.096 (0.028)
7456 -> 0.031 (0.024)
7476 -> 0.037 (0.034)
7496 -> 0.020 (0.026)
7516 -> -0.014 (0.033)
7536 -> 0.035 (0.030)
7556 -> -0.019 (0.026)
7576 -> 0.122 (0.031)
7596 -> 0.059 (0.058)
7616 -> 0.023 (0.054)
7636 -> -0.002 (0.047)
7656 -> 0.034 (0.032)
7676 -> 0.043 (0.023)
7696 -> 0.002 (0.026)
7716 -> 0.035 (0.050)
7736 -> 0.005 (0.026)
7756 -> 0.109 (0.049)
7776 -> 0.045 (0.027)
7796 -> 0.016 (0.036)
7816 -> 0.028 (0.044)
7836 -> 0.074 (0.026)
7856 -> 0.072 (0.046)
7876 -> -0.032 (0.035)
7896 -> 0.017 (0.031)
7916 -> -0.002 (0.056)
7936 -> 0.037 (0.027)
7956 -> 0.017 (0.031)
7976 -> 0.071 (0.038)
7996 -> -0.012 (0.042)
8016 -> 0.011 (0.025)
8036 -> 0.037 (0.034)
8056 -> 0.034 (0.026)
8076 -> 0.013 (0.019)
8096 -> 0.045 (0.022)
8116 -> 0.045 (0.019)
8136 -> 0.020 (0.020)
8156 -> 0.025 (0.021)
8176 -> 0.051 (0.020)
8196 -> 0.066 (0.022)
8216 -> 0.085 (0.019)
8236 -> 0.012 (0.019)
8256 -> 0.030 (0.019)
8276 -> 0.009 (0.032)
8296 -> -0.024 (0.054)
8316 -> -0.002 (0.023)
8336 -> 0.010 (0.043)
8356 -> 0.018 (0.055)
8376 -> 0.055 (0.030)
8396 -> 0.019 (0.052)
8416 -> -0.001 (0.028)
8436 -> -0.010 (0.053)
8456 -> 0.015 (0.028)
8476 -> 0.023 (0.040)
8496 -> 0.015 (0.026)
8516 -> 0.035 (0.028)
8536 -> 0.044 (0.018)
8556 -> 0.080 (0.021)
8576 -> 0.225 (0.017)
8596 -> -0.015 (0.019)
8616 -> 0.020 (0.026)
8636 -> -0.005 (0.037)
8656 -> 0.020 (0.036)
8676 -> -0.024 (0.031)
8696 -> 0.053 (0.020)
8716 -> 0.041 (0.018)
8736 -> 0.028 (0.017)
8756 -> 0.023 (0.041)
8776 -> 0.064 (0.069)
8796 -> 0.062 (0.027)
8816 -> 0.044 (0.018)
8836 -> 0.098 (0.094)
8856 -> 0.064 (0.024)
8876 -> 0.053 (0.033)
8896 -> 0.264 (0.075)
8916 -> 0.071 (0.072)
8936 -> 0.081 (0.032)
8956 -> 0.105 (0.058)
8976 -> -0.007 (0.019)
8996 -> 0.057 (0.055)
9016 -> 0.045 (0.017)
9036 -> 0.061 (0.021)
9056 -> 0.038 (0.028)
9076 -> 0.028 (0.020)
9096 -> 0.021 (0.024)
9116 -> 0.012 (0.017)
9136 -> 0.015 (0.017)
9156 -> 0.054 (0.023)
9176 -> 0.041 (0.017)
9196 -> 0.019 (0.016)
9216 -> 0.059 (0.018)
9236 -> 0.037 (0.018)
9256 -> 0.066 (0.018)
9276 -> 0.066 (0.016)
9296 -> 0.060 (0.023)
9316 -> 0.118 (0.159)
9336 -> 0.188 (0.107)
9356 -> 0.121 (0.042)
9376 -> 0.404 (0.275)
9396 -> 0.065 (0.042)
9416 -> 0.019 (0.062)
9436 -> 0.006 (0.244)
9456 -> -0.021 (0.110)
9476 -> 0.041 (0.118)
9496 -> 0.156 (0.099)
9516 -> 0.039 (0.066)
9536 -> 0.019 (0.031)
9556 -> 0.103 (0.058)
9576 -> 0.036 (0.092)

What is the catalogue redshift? 1.299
